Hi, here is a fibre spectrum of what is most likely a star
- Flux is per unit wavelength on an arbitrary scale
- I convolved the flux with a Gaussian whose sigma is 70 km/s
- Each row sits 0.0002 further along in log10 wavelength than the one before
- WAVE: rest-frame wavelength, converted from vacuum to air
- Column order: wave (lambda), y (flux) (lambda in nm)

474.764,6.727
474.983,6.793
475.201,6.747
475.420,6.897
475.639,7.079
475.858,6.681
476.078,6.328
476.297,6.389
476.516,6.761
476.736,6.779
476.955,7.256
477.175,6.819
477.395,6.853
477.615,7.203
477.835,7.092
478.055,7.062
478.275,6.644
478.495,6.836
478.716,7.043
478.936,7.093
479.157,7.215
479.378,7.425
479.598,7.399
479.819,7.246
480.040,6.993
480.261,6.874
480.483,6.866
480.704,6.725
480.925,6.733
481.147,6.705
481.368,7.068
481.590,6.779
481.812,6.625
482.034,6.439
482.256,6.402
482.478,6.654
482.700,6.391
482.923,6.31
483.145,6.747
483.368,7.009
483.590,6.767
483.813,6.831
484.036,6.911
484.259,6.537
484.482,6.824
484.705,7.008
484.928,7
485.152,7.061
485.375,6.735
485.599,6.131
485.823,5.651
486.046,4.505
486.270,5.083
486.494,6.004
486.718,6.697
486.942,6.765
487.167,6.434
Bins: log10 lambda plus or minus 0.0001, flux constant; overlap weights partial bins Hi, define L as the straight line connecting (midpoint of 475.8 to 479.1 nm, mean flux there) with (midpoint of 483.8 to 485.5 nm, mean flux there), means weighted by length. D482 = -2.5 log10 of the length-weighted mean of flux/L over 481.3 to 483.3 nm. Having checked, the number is 0.04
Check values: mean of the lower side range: 6.86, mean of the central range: 6.6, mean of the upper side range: 6.86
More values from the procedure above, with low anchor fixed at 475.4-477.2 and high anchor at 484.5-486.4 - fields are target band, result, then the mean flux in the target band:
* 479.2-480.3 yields -0.105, 7.21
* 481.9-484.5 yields -0.054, 6.65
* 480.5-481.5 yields -0.058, 6.82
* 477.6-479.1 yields -0.057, 6.99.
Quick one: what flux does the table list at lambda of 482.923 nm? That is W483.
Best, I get 6.31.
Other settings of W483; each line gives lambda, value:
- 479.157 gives 7.215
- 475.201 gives 6.747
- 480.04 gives 6.993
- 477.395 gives 6.853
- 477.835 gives 7.092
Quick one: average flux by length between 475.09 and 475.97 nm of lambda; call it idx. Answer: 6.85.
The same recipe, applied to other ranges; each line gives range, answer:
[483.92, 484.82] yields 6.82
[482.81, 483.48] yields 6.69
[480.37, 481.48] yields 6.82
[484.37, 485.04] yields 6.95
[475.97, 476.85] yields 6.57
